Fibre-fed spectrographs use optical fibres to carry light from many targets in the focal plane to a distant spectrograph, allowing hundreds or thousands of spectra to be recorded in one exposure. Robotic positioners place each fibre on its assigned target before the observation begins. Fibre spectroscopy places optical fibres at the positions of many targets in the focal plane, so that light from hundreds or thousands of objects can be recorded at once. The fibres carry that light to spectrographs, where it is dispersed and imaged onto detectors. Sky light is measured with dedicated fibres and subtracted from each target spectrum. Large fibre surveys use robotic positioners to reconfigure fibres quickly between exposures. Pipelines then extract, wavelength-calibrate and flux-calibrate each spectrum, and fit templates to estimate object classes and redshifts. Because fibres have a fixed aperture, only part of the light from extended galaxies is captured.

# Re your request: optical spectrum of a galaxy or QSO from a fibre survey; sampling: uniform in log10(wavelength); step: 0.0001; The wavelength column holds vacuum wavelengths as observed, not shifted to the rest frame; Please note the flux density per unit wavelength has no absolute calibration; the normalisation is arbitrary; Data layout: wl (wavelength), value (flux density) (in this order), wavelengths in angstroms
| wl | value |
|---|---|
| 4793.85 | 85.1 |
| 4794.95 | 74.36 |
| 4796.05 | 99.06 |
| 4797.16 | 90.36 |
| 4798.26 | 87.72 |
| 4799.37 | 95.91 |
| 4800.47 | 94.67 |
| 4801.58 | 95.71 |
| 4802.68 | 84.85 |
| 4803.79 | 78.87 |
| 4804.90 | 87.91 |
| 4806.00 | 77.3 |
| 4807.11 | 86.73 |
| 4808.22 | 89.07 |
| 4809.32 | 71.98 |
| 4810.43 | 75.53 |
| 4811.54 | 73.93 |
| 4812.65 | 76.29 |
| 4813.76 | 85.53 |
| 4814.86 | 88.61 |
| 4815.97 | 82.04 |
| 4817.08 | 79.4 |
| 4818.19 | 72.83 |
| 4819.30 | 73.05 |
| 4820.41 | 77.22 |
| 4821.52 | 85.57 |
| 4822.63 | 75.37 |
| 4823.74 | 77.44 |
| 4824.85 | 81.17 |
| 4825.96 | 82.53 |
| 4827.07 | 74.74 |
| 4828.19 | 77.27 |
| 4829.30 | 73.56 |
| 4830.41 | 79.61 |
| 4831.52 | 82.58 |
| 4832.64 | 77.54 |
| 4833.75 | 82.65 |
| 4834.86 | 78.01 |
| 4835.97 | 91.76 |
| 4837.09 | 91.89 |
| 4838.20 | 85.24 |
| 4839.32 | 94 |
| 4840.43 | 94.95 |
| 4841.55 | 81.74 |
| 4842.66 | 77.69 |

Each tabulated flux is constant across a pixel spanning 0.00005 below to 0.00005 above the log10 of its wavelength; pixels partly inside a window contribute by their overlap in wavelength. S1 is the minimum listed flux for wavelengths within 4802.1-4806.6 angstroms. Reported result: 77.3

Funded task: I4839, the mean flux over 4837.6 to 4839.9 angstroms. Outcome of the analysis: 89.8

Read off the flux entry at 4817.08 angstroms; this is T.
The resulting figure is 79.4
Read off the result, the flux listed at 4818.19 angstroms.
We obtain 72.83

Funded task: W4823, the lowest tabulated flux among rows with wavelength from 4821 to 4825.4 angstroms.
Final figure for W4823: 75.37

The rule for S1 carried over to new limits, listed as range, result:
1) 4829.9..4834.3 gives 77.54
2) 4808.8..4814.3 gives 71.98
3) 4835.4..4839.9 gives 85.24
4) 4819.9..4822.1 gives 77.22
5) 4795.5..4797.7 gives 90.36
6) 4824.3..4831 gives 73.56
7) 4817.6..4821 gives 72.83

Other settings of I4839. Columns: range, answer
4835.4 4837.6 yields 91.6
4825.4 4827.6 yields 78.8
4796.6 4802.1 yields 92.8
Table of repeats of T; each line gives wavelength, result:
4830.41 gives 79.61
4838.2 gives 85.24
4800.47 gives 94.67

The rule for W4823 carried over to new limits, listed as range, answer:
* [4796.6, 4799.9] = 87.72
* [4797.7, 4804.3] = 78.87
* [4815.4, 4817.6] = 79.4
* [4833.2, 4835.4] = 78.01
